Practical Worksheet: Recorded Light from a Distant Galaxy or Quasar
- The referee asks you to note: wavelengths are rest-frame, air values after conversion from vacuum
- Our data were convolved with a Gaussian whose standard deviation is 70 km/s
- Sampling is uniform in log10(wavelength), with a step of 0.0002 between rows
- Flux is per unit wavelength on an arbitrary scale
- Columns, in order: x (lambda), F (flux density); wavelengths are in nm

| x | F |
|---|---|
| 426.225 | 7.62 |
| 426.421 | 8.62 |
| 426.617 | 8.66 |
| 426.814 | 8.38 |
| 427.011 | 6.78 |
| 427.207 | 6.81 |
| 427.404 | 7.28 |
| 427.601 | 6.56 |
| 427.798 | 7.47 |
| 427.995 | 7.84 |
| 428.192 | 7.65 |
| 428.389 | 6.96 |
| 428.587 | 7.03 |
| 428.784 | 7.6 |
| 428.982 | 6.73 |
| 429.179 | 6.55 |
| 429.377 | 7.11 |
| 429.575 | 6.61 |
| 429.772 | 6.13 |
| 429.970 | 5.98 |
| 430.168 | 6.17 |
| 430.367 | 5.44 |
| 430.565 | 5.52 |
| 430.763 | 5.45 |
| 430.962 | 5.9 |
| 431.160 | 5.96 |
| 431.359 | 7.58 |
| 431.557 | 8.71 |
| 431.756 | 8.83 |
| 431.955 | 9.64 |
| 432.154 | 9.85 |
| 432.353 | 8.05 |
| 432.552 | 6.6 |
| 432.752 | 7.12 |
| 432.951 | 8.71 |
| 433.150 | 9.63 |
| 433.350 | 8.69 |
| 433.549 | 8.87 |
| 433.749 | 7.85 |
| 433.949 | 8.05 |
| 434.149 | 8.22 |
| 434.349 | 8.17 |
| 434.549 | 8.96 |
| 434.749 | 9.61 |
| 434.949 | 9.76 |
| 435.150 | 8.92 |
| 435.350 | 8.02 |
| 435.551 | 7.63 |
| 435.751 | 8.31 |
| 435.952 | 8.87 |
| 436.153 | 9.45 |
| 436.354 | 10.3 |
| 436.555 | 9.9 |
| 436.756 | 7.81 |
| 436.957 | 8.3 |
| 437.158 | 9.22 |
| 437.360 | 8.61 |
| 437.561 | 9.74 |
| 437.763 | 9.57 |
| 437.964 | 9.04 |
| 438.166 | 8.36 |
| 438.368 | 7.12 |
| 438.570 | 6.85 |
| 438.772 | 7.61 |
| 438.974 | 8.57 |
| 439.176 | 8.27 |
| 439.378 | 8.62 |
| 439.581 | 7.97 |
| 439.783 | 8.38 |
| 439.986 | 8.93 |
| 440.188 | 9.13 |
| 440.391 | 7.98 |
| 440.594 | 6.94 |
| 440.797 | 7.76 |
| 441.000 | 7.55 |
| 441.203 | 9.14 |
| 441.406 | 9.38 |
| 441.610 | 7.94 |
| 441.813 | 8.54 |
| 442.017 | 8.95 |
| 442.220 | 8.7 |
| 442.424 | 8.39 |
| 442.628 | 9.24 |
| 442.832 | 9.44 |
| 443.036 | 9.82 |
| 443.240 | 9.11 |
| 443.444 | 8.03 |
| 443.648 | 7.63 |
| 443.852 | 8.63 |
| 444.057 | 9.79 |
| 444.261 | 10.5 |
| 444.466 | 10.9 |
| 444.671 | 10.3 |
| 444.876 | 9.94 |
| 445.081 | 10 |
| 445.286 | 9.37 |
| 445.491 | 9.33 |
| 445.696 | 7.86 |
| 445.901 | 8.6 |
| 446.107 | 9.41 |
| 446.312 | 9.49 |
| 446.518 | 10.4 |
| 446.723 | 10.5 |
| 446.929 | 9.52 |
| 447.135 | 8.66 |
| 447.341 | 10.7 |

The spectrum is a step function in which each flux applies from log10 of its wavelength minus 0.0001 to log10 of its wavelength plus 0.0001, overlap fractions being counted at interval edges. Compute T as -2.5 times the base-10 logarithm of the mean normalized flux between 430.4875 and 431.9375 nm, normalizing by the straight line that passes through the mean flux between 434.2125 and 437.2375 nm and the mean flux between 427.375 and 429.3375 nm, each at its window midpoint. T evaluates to 0.12 mag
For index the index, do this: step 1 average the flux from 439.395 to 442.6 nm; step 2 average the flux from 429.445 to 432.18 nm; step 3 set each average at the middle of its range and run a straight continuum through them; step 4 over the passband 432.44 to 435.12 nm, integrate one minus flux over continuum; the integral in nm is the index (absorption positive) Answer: -0.42 nm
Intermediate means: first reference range 6.91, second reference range 8.4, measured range 8.49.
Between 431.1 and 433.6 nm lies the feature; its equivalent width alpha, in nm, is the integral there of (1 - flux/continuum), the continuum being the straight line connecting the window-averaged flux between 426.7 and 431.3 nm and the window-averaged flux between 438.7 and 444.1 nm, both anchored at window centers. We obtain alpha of -0.40 nm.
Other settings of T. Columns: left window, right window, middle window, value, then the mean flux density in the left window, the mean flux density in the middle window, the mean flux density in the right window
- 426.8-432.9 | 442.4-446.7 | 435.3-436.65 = -0.11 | 7.1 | 8.95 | 9.38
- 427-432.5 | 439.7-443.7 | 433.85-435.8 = -0.12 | 7.08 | 8.57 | 8.56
